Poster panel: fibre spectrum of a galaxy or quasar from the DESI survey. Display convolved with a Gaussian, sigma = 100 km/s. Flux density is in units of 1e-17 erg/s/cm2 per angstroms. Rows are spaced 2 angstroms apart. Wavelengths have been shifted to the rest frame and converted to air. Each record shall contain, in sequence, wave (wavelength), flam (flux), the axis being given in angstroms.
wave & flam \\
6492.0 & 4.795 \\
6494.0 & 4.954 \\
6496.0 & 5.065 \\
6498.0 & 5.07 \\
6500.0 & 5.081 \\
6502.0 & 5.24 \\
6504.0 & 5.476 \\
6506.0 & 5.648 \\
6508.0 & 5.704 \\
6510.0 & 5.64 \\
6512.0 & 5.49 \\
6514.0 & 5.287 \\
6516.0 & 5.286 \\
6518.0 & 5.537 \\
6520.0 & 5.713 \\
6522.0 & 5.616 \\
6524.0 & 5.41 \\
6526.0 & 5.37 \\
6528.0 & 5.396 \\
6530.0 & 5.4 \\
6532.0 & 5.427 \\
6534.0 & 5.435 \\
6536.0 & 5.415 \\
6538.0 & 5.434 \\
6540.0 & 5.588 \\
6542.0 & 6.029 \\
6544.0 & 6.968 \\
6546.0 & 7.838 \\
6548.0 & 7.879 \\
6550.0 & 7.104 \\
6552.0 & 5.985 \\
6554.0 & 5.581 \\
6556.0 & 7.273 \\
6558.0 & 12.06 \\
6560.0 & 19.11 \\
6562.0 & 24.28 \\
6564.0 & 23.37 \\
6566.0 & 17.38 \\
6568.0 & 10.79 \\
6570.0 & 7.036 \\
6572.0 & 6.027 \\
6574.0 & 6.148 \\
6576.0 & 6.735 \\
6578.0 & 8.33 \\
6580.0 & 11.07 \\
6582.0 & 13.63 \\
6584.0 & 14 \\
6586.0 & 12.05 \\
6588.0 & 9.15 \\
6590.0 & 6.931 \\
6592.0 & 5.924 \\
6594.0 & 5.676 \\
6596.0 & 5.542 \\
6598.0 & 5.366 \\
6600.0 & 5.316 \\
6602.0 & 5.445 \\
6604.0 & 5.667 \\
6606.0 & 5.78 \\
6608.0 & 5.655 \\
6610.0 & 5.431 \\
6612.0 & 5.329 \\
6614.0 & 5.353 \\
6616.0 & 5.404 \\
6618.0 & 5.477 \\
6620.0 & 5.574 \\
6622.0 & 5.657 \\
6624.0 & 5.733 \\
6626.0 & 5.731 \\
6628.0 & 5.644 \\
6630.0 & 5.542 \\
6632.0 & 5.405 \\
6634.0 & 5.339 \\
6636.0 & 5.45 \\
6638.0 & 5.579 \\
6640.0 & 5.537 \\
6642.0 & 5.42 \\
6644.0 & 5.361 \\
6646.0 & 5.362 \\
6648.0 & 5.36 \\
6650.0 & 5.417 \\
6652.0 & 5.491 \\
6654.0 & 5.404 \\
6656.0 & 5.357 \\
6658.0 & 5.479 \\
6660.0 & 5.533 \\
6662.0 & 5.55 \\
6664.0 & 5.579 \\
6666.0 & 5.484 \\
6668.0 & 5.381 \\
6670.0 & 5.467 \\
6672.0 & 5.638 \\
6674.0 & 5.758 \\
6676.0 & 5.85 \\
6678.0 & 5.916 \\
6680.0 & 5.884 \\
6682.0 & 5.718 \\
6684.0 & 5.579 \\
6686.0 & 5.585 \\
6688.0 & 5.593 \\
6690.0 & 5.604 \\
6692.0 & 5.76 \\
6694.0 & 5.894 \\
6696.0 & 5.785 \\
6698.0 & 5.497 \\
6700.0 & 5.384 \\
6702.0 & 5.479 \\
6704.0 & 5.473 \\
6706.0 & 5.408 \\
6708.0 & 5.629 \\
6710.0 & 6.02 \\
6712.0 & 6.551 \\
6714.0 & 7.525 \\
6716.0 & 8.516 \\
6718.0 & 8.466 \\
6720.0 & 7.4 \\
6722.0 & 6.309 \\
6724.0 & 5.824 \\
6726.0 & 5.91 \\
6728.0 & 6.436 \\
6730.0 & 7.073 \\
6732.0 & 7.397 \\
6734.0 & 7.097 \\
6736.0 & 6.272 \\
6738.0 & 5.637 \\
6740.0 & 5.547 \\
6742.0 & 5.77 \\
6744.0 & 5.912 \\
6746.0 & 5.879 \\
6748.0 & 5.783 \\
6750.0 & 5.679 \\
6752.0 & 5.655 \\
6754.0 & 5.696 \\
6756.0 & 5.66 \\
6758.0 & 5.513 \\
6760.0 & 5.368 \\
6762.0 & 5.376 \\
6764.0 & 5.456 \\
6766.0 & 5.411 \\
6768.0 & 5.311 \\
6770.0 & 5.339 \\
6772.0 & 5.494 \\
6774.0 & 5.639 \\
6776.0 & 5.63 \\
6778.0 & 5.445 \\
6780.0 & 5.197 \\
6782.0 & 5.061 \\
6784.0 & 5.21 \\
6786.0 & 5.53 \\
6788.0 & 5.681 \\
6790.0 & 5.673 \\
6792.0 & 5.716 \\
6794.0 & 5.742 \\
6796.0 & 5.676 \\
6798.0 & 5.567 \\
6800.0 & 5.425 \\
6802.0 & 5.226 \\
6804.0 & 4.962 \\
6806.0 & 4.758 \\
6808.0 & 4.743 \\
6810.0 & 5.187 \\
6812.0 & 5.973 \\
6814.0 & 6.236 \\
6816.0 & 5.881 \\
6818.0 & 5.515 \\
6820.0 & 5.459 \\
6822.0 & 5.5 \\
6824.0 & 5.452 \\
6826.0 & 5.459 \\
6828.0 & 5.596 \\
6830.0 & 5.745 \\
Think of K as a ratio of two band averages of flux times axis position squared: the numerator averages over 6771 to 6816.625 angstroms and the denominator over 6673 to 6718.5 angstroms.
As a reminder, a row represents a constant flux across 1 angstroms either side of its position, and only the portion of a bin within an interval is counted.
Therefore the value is 0.9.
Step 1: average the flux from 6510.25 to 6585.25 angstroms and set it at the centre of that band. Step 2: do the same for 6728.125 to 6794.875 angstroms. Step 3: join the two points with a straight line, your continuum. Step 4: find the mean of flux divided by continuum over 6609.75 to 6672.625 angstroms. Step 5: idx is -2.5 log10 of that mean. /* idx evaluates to 0.31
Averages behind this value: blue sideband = 8.53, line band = 5.48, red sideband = 5.73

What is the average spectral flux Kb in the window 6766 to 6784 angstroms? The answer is 5.38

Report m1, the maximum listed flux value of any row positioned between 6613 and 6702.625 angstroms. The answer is 5.916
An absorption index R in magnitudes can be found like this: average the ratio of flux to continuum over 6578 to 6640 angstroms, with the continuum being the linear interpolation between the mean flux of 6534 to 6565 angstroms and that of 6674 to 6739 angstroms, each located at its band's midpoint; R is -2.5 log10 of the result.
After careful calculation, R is 0.27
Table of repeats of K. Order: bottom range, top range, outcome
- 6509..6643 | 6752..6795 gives 0.79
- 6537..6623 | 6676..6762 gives 0.75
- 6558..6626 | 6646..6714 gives 0.66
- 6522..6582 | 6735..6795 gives 0.67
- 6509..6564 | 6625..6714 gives 0.77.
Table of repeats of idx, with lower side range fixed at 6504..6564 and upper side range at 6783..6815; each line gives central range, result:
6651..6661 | 0.20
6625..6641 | 0.21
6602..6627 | 0.22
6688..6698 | 0.10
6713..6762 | -0.07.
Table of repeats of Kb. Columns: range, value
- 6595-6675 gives 5.5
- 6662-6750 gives 6.05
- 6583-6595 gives 8.96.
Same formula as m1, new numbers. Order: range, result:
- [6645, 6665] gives 5.579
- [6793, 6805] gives 5.742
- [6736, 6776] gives 6.272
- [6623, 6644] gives 5.733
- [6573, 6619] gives 14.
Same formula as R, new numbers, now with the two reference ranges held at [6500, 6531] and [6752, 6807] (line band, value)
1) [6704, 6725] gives -0.23 mag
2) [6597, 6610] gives -0.01 mag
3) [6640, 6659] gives 0.01 mag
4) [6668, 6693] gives -0.05 mag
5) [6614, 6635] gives -0.02 mag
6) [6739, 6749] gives -0.06 mag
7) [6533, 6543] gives -0.02 mag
